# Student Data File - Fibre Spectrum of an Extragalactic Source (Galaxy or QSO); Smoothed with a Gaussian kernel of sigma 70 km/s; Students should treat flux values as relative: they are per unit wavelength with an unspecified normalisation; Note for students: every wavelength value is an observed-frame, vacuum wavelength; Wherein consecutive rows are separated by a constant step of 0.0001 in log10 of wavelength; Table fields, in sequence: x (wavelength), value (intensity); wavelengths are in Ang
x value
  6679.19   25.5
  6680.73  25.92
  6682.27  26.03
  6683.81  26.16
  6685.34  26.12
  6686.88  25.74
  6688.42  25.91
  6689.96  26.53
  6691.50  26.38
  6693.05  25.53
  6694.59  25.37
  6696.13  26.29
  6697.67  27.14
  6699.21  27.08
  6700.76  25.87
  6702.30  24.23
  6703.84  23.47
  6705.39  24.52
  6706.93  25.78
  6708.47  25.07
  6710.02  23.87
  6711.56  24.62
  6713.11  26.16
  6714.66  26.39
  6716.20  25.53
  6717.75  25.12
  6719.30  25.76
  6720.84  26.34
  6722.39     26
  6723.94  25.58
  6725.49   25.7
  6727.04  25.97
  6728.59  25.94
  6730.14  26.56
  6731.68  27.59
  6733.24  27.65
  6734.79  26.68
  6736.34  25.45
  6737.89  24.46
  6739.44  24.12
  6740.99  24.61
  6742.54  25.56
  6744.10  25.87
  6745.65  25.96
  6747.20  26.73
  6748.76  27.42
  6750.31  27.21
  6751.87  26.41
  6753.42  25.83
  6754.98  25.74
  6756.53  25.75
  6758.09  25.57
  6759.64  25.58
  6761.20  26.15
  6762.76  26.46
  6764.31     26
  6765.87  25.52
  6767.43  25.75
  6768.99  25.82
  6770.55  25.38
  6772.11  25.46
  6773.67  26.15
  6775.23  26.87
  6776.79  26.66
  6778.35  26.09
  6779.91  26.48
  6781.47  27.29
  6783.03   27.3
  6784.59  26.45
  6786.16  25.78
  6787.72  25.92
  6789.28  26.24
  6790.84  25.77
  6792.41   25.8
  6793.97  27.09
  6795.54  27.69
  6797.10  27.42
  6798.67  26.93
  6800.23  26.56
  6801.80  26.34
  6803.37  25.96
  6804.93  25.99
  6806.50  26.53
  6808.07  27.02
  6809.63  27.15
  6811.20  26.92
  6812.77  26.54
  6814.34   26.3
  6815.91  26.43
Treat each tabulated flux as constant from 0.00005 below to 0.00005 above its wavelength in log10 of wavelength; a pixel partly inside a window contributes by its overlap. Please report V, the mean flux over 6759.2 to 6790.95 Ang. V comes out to 26.2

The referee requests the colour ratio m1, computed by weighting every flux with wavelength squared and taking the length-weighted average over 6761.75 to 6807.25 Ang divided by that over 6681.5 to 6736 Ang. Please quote 1.0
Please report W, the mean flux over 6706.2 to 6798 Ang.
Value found 26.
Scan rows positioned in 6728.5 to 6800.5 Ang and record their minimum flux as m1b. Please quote 24.12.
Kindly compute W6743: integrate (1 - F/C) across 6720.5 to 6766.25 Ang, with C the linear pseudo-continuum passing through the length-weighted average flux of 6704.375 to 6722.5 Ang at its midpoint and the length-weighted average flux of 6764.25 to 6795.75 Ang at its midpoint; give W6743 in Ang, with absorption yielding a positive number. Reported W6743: -0.44 Ang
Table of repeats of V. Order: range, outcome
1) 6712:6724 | 25.8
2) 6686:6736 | 25.8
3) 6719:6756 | 26.1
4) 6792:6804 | 26.8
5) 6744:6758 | 26.3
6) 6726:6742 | 25.9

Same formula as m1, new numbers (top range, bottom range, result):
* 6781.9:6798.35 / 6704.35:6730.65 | 1.06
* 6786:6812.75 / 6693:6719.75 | 1.07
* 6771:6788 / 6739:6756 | 1.03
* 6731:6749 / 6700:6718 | 1.05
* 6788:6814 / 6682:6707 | 1.07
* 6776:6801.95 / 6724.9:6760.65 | 1.04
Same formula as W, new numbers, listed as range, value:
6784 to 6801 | 26.5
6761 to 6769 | 25.9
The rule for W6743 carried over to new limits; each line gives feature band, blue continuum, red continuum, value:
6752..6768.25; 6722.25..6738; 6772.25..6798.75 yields 0.3 Ang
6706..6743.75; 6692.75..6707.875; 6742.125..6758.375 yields 0.3 Ang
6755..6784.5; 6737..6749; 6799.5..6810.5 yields -0.2 Ang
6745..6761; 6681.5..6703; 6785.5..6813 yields 0.1 Ang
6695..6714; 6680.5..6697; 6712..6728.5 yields 0.4 Ang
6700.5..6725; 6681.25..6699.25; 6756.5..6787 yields 0.8 Ang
